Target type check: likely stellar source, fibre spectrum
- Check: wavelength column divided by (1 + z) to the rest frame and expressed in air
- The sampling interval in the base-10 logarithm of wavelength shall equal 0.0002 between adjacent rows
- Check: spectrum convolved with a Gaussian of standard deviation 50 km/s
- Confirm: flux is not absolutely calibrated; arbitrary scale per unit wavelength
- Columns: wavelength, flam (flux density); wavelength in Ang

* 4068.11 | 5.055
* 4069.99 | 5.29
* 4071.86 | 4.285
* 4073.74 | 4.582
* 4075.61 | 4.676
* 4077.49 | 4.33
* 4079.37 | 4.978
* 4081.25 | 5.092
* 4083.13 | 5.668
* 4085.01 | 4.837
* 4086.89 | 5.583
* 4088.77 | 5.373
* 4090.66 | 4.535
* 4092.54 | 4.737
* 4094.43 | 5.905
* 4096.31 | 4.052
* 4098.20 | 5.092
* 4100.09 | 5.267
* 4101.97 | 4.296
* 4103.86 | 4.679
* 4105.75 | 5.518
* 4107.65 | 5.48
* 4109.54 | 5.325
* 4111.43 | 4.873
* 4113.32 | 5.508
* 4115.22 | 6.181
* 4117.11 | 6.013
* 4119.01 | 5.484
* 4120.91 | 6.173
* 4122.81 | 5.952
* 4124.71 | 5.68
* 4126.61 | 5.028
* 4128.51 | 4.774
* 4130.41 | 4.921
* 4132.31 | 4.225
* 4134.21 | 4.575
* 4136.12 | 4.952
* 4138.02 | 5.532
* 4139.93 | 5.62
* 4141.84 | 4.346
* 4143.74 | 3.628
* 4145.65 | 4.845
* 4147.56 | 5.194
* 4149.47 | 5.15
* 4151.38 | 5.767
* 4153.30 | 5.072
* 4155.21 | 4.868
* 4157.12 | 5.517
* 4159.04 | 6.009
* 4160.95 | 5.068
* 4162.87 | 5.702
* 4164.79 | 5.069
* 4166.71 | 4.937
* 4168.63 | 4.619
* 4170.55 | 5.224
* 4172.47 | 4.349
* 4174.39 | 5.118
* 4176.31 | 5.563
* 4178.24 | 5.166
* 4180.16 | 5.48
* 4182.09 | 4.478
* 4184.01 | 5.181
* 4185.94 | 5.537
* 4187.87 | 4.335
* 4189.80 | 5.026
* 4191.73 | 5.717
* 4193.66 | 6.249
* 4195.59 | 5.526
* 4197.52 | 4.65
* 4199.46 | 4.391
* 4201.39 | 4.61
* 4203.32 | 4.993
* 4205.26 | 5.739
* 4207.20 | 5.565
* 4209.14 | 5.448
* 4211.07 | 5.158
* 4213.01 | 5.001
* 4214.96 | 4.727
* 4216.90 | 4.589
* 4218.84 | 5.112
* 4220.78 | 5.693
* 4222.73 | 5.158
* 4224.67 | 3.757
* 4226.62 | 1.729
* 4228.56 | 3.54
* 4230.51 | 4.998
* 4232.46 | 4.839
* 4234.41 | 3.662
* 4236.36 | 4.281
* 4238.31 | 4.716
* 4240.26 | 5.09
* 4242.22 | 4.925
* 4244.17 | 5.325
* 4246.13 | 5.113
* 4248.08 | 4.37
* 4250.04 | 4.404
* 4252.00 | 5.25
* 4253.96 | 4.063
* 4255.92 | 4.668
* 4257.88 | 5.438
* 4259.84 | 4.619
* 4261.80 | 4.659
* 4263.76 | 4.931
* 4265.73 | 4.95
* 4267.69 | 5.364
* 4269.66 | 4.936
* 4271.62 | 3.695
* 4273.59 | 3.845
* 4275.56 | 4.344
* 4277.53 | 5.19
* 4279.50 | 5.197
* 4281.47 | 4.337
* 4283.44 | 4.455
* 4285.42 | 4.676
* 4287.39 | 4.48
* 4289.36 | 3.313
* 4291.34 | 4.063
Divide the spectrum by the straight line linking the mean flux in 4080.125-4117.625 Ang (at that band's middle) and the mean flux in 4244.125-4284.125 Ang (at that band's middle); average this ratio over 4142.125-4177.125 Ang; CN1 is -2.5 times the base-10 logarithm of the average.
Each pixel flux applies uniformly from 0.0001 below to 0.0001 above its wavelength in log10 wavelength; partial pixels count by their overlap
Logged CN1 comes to -0.014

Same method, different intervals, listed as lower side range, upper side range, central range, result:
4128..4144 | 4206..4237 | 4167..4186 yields -0.080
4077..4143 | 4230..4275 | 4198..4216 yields -0.047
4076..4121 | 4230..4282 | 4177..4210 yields -0.061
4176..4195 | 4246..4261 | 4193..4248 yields 0.044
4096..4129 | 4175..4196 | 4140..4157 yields 0.080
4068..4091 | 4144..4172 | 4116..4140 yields -0.045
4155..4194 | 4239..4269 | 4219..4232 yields 0.178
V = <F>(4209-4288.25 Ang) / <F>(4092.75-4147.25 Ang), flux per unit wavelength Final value 0.90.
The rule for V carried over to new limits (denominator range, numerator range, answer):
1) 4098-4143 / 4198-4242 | 0.89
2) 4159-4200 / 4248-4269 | 0.94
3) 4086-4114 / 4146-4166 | 1.05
